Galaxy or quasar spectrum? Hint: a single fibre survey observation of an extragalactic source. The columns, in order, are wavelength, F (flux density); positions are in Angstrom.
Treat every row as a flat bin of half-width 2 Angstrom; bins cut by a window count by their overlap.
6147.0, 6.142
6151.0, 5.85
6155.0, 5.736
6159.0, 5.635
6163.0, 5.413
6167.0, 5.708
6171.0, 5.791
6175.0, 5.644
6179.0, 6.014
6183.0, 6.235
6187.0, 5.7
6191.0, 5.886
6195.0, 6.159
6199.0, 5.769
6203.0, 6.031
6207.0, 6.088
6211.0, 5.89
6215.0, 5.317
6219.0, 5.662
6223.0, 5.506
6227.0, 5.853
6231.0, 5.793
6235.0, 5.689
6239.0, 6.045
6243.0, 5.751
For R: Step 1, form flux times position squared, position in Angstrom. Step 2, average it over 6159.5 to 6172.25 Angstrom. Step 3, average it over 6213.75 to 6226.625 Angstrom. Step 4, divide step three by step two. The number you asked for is 1.00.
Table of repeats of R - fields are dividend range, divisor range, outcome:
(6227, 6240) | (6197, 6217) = 1.01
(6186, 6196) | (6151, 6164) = 1.06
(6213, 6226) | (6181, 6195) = 0.93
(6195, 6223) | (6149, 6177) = 1.04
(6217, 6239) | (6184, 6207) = 0.98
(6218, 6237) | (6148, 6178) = 1.02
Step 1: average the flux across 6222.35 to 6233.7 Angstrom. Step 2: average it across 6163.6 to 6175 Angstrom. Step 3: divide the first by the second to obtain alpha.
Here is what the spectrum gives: 1.0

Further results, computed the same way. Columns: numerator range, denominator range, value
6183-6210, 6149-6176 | 1.05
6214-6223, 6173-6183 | 0.93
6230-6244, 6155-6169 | 1.04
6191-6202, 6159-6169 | 1.07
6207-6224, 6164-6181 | 0.98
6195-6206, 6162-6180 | 1.04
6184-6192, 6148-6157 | 1.00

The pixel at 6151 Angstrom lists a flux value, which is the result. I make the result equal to 5.85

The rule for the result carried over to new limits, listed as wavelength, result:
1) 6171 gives 5.791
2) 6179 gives 6.014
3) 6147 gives 6.142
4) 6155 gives 5.736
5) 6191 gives 5.886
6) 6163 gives 5.413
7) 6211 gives 5.89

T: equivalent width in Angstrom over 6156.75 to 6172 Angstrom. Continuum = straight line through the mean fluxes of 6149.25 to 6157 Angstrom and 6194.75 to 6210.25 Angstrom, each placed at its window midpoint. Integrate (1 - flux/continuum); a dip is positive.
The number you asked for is 0.5 Angstrom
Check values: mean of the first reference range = 5.79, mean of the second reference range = 5.99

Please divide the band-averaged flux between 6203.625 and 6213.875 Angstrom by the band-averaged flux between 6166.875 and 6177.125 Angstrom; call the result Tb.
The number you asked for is 1.0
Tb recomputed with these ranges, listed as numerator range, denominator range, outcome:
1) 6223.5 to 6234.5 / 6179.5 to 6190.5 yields 0.97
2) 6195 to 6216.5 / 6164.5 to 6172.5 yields 1.02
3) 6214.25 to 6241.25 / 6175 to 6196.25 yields 0.96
